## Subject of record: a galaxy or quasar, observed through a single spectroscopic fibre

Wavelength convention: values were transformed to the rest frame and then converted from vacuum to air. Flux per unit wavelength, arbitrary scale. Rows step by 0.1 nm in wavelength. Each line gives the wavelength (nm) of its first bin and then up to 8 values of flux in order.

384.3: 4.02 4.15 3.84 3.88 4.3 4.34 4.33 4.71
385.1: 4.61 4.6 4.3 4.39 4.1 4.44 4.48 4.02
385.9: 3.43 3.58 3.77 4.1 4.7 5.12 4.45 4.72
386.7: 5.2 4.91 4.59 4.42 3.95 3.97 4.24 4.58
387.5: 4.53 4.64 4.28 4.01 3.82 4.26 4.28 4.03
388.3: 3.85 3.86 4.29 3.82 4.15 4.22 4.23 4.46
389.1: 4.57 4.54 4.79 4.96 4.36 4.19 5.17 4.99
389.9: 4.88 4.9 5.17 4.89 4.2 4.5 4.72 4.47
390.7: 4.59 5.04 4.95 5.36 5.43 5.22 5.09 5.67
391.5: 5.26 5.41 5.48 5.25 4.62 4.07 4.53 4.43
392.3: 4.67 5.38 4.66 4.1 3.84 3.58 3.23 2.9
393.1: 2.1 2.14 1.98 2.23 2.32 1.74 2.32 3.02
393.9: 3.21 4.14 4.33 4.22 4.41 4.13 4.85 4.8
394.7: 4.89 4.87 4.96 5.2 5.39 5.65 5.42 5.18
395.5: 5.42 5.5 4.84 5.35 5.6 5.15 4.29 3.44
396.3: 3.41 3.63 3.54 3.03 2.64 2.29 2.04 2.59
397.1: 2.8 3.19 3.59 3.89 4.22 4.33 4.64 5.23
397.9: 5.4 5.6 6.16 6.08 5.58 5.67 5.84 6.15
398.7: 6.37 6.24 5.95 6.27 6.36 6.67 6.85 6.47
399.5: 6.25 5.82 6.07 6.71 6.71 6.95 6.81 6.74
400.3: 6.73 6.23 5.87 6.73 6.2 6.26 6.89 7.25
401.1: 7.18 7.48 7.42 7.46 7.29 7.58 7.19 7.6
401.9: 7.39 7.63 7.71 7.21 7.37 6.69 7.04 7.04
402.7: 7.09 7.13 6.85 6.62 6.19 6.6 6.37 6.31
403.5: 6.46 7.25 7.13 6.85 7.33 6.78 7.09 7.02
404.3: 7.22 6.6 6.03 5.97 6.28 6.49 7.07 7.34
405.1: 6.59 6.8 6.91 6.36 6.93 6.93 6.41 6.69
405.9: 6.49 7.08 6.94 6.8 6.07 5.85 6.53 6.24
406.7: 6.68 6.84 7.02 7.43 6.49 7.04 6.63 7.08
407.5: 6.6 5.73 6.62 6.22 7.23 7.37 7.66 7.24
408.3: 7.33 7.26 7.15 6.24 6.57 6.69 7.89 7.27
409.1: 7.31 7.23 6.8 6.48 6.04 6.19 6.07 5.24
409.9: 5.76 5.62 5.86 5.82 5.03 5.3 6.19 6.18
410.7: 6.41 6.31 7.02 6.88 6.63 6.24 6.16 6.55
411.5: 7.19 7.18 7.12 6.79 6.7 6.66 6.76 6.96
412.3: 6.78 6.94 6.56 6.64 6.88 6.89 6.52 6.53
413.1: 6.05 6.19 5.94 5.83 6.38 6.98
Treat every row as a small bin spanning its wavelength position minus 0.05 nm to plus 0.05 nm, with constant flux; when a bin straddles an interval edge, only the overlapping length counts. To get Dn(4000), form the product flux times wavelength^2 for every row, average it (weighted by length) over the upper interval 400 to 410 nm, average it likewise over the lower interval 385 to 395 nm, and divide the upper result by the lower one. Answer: 1.70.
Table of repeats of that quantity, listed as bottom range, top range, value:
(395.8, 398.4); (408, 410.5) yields 1.67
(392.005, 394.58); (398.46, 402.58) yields 1.97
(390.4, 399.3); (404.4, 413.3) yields 1.57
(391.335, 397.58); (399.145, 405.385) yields 1.75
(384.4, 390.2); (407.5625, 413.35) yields 1.69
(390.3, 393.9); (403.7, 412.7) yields 1.76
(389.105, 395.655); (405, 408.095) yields 1.63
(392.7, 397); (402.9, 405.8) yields 1.82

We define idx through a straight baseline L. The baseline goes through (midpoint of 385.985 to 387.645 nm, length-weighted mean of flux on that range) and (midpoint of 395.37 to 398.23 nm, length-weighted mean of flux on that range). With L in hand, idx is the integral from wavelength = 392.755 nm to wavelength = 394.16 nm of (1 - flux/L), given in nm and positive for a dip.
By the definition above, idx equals 0.49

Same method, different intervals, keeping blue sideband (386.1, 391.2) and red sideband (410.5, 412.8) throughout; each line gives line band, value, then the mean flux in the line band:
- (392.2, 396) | 0.69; 4.14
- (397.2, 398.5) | 0.10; 4.99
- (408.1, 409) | -0.10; 7.09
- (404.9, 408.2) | -0.28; 6.75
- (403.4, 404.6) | -0.17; 6.83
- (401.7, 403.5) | -0.35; 6.98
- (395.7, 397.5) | 0.57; 3.61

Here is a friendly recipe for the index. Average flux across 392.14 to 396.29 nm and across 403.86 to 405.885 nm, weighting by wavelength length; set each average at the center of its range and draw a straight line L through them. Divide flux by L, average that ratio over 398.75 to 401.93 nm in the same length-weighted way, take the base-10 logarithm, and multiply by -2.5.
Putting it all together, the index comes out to -0.19 mag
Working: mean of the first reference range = 4.14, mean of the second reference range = 6.73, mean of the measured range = 6.73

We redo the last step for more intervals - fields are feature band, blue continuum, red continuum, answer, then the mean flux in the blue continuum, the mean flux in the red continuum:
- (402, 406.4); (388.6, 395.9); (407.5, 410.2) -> -0.13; 4.44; 6.64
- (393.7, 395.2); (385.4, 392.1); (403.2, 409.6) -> 0.19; 4.55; 6.78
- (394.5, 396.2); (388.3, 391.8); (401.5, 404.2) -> 0.12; 4.75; 7.02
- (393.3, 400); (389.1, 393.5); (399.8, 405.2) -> 0.20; 4.44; 6.89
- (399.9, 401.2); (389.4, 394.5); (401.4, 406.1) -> -0.09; 4.24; 6.9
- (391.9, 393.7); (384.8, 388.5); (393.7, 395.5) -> 0.31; 4.31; 4.59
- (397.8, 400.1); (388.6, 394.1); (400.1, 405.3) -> -0.03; 4.26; 6.89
